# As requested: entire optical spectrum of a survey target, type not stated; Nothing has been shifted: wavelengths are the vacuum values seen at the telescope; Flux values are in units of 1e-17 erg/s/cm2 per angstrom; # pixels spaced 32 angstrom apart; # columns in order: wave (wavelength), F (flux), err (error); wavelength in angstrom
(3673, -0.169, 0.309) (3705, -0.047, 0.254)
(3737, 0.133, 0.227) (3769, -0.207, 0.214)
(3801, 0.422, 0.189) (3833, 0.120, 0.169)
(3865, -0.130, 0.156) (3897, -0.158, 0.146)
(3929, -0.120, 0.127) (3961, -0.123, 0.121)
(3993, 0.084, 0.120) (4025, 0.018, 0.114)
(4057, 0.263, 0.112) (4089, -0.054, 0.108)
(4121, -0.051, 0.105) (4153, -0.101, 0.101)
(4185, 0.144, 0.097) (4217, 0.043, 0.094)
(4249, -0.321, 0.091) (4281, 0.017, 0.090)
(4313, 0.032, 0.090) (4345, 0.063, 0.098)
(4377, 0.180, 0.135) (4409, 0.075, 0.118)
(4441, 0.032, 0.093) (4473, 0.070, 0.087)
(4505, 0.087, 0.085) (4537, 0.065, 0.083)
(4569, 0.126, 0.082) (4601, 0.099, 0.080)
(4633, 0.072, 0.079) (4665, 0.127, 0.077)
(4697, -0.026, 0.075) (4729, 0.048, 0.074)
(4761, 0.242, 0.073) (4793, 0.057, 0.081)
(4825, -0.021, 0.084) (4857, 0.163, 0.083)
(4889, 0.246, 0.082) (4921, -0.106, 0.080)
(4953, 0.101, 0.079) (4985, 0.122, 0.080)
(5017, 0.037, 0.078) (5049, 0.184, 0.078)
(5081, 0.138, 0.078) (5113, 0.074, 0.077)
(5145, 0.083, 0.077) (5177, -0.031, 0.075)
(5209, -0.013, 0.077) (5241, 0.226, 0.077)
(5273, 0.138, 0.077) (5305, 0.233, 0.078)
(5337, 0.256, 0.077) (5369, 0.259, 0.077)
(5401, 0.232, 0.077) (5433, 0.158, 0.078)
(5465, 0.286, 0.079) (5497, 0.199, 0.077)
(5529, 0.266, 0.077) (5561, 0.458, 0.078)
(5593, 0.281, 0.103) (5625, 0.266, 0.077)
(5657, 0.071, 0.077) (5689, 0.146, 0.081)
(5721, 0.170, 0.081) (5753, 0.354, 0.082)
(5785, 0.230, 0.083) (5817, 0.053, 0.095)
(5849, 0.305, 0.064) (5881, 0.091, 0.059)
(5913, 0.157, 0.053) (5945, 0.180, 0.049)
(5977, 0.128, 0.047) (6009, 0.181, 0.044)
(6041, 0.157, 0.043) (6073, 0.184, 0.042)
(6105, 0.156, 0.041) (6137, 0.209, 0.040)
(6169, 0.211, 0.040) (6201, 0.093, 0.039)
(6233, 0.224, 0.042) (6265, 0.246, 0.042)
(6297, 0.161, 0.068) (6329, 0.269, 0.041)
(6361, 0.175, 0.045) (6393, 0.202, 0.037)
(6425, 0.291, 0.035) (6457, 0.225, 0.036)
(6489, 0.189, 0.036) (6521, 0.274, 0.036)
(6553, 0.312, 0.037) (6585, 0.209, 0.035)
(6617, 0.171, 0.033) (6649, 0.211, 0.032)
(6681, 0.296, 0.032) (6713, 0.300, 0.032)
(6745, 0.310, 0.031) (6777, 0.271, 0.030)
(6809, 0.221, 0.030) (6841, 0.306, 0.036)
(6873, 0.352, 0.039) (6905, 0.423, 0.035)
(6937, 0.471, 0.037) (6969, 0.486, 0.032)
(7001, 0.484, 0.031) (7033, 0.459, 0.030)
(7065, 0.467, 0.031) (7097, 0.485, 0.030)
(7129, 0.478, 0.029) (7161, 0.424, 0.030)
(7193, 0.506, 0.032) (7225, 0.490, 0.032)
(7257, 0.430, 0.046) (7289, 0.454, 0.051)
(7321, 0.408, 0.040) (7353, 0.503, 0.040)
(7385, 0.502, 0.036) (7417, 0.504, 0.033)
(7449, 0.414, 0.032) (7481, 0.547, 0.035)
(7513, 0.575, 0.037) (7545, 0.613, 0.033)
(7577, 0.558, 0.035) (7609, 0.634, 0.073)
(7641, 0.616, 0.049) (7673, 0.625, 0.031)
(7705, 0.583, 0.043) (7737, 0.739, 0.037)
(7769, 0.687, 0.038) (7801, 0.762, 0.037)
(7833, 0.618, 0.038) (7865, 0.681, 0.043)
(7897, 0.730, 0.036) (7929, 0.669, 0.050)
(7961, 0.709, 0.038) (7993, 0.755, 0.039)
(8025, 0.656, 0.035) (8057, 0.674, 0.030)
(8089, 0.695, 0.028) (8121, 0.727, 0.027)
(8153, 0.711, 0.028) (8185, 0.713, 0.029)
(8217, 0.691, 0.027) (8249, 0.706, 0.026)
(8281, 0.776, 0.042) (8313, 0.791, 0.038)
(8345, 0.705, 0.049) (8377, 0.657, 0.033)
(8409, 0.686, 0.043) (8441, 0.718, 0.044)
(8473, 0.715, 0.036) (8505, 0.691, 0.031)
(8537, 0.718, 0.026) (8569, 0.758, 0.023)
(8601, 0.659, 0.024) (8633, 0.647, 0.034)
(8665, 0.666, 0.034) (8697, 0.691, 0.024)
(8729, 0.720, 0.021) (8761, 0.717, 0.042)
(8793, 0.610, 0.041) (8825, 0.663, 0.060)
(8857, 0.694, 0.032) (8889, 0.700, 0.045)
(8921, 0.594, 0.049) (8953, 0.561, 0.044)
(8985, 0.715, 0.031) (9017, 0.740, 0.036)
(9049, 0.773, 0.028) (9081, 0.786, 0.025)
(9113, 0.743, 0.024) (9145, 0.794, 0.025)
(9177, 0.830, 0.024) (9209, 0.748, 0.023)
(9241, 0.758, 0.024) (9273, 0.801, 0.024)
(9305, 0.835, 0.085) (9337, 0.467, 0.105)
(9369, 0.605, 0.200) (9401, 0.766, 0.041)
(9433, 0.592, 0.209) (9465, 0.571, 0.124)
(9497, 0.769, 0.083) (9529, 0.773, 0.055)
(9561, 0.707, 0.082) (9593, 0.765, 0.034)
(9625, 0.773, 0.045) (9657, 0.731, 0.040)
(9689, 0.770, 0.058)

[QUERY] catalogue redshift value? 0.728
